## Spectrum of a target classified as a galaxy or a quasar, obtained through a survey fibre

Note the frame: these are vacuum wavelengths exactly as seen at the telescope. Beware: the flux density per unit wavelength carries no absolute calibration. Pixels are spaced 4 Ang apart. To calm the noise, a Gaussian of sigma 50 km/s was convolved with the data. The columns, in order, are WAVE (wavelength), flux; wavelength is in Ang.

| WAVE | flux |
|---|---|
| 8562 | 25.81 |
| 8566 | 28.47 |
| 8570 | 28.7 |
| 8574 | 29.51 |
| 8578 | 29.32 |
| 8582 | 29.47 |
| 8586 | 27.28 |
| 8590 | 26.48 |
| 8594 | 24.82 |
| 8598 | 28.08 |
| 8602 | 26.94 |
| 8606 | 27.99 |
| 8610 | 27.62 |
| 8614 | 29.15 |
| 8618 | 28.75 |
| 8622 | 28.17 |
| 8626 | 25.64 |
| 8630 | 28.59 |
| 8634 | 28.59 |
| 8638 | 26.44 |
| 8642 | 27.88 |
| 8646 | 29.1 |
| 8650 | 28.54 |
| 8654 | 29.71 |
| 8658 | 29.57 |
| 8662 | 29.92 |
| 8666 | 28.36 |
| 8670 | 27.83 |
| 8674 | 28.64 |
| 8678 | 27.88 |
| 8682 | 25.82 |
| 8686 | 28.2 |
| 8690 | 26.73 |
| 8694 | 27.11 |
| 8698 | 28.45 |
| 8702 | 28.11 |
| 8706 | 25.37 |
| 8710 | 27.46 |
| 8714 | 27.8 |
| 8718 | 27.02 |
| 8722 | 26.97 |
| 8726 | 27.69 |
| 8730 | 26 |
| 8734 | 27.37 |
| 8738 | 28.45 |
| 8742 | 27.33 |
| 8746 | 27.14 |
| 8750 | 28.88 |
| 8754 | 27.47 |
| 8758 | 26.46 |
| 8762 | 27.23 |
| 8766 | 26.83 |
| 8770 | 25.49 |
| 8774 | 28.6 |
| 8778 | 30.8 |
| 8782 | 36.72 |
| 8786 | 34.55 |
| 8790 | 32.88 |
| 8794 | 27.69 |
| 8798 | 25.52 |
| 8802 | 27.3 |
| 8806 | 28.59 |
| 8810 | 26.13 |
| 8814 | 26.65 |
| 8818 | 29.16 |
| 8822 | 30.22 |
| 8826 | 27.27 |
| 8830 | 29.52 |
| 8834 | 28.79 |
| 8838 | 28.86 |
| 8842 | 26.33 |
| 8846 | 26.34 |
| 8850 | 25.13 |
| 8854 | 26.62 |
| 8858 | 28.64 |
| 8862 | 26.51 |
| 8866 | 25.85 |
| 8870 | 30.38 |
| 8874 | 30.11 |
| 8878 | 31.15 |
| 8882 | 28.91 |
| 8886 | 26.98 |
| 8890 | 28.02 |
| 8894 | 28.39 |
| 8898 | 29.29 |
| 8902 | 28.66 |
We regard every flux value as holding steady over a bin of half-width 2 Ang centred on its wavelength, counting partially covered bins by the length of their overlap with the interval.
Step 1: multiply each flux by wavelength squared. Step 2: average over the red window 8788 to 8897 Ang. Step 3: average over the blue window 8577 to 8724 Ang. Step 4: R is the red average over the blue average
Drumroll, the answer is 1.1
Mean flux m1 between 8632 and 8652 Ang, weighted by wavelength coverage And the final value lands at 28.1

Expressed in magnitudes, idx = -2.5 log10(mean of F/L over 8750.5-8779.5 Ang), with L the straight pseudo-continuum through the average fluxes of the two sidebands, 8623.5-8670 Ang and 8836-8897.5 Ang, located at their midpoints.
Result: 0.02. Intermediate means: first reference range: 28.4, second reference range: 27.9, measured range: 27.6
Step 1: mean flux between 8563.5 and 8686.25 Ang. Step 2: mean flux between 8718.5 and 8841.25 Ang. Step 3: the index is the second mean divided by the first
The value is 1.01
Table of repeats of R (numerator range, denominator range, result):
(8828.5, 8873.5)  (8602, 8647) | 1.04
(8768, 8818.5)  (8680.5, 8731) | 1.10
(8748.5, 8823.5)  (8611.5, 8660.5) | 1.05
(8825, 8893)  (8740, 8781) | 1.03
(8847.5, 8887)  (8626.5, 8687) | 1.04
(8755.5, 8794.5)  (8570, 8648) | 1.11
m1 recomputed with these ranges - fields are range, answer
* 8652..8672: 29.1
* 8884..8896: 27.8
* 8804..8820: 27.6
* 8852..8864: 27.3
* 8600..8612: 27.5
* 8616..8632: 27.8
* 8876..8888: 29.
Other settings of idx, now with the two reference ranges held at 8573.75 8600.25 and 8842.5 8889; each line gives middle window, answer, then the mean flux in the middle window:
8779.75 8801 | -0.13 mag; 31.3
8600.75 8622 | -0.02 mag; 28.1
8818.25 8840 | -0.04 mag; 29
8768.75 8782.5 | -0.08 mag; 30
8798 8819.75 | 0.02 mag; 27.4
